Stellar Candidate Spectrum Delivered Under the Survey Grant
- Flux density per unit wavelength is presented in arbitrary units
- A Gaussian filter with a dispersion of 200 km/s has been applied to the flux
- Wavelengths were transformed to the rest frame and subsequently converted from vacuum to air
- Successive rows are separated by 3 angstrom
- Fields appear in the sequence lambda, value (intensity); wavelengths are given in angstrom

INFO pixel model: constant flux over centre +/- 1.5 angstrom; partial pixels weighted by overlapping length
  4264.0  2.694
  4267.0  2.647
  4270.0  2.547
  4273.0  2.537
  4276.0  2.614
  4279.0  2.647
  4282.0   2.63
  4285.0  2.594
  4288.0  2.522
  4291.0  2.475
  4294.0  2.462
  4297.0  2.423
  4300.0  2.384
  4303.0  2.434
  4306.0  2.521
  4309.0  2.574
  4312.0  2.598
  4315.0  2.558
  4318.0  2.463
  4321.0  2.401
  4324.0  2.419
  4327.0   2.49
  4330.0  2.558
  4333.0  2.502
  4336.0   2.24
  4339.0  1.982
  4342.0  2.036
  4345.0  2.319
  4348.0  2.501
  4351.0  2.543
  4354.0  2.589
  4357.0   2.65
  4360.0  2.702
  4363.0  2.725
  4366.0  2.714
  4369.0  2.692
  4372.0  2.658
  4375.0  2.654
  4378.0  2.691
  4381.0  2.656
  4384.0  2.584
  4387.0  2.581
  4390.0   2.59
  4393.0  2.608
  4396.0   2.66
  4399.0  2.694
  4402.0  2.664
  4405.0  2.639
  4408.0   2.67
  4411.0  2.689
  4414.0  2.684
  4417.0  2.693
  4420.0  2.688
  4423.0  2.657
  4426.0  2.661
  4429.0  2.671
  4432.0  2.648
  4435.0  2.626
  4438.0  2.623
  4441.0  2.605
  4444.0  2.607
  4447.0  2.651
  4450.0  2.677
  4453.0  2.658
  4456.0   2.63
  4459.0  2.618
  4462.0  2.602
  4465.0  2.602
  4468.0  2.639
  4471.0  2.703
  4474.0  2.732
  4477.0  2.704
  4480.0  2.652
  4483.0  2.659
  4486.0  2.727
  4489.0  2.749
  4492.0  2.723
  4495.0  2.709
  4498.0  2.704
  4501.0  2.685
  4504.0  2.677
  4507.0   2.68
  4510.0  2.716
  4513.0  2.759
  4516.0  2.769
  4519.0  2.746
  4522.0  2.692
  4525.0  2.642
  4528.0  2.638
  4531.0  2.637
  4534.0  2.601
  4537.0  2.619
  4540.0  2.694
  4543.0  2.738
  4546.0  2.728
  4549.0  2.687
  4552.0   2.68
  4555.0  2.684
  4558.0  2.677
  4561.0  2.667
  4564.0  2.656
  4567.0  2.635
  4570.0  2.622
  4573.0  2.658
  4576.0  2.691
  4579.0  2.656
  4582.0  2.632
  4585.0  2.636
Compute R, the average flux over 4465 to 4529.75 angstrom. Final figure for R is 2.7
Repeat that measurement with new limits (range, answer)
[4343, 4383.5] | 2.61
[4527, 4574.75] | 2.66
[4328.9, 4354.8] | 2.35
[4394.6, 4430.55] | 2.67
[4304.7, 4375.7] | 2.5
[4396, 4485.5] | 2.66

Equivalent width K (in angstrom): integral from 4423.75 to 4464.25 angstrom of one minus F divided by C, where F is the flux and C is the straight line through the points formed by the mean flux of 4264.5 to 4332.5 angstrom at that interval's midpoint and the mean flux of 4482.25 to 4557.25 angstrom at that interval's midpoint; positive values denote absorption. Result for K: 0.0 angstrom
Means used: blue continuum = 2.52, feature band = 2.64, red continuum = 2.69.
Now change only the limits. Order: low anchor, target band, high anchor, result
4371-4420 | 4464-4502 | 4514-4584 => -0.4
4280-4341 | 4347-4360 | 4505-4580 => -0.5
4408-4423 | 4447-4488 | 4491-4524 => 0.6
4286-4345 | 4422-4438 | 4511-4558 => -0.6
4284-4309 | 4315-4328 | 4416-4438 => 0.3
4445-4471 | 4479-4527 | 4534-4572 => -0.9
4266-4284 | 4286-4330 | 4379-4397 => 2.1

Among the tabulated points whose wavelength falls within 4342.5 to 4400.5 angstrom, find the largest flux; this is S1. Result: 2.725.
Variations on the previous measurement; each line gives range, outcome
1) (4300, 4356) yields 2.598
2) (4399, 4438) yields 2.694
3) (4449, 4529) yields 2.769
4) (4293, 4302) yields 2.462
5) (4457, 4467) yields 2.618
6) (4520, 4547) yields 2.738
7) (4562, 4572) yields 2.656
